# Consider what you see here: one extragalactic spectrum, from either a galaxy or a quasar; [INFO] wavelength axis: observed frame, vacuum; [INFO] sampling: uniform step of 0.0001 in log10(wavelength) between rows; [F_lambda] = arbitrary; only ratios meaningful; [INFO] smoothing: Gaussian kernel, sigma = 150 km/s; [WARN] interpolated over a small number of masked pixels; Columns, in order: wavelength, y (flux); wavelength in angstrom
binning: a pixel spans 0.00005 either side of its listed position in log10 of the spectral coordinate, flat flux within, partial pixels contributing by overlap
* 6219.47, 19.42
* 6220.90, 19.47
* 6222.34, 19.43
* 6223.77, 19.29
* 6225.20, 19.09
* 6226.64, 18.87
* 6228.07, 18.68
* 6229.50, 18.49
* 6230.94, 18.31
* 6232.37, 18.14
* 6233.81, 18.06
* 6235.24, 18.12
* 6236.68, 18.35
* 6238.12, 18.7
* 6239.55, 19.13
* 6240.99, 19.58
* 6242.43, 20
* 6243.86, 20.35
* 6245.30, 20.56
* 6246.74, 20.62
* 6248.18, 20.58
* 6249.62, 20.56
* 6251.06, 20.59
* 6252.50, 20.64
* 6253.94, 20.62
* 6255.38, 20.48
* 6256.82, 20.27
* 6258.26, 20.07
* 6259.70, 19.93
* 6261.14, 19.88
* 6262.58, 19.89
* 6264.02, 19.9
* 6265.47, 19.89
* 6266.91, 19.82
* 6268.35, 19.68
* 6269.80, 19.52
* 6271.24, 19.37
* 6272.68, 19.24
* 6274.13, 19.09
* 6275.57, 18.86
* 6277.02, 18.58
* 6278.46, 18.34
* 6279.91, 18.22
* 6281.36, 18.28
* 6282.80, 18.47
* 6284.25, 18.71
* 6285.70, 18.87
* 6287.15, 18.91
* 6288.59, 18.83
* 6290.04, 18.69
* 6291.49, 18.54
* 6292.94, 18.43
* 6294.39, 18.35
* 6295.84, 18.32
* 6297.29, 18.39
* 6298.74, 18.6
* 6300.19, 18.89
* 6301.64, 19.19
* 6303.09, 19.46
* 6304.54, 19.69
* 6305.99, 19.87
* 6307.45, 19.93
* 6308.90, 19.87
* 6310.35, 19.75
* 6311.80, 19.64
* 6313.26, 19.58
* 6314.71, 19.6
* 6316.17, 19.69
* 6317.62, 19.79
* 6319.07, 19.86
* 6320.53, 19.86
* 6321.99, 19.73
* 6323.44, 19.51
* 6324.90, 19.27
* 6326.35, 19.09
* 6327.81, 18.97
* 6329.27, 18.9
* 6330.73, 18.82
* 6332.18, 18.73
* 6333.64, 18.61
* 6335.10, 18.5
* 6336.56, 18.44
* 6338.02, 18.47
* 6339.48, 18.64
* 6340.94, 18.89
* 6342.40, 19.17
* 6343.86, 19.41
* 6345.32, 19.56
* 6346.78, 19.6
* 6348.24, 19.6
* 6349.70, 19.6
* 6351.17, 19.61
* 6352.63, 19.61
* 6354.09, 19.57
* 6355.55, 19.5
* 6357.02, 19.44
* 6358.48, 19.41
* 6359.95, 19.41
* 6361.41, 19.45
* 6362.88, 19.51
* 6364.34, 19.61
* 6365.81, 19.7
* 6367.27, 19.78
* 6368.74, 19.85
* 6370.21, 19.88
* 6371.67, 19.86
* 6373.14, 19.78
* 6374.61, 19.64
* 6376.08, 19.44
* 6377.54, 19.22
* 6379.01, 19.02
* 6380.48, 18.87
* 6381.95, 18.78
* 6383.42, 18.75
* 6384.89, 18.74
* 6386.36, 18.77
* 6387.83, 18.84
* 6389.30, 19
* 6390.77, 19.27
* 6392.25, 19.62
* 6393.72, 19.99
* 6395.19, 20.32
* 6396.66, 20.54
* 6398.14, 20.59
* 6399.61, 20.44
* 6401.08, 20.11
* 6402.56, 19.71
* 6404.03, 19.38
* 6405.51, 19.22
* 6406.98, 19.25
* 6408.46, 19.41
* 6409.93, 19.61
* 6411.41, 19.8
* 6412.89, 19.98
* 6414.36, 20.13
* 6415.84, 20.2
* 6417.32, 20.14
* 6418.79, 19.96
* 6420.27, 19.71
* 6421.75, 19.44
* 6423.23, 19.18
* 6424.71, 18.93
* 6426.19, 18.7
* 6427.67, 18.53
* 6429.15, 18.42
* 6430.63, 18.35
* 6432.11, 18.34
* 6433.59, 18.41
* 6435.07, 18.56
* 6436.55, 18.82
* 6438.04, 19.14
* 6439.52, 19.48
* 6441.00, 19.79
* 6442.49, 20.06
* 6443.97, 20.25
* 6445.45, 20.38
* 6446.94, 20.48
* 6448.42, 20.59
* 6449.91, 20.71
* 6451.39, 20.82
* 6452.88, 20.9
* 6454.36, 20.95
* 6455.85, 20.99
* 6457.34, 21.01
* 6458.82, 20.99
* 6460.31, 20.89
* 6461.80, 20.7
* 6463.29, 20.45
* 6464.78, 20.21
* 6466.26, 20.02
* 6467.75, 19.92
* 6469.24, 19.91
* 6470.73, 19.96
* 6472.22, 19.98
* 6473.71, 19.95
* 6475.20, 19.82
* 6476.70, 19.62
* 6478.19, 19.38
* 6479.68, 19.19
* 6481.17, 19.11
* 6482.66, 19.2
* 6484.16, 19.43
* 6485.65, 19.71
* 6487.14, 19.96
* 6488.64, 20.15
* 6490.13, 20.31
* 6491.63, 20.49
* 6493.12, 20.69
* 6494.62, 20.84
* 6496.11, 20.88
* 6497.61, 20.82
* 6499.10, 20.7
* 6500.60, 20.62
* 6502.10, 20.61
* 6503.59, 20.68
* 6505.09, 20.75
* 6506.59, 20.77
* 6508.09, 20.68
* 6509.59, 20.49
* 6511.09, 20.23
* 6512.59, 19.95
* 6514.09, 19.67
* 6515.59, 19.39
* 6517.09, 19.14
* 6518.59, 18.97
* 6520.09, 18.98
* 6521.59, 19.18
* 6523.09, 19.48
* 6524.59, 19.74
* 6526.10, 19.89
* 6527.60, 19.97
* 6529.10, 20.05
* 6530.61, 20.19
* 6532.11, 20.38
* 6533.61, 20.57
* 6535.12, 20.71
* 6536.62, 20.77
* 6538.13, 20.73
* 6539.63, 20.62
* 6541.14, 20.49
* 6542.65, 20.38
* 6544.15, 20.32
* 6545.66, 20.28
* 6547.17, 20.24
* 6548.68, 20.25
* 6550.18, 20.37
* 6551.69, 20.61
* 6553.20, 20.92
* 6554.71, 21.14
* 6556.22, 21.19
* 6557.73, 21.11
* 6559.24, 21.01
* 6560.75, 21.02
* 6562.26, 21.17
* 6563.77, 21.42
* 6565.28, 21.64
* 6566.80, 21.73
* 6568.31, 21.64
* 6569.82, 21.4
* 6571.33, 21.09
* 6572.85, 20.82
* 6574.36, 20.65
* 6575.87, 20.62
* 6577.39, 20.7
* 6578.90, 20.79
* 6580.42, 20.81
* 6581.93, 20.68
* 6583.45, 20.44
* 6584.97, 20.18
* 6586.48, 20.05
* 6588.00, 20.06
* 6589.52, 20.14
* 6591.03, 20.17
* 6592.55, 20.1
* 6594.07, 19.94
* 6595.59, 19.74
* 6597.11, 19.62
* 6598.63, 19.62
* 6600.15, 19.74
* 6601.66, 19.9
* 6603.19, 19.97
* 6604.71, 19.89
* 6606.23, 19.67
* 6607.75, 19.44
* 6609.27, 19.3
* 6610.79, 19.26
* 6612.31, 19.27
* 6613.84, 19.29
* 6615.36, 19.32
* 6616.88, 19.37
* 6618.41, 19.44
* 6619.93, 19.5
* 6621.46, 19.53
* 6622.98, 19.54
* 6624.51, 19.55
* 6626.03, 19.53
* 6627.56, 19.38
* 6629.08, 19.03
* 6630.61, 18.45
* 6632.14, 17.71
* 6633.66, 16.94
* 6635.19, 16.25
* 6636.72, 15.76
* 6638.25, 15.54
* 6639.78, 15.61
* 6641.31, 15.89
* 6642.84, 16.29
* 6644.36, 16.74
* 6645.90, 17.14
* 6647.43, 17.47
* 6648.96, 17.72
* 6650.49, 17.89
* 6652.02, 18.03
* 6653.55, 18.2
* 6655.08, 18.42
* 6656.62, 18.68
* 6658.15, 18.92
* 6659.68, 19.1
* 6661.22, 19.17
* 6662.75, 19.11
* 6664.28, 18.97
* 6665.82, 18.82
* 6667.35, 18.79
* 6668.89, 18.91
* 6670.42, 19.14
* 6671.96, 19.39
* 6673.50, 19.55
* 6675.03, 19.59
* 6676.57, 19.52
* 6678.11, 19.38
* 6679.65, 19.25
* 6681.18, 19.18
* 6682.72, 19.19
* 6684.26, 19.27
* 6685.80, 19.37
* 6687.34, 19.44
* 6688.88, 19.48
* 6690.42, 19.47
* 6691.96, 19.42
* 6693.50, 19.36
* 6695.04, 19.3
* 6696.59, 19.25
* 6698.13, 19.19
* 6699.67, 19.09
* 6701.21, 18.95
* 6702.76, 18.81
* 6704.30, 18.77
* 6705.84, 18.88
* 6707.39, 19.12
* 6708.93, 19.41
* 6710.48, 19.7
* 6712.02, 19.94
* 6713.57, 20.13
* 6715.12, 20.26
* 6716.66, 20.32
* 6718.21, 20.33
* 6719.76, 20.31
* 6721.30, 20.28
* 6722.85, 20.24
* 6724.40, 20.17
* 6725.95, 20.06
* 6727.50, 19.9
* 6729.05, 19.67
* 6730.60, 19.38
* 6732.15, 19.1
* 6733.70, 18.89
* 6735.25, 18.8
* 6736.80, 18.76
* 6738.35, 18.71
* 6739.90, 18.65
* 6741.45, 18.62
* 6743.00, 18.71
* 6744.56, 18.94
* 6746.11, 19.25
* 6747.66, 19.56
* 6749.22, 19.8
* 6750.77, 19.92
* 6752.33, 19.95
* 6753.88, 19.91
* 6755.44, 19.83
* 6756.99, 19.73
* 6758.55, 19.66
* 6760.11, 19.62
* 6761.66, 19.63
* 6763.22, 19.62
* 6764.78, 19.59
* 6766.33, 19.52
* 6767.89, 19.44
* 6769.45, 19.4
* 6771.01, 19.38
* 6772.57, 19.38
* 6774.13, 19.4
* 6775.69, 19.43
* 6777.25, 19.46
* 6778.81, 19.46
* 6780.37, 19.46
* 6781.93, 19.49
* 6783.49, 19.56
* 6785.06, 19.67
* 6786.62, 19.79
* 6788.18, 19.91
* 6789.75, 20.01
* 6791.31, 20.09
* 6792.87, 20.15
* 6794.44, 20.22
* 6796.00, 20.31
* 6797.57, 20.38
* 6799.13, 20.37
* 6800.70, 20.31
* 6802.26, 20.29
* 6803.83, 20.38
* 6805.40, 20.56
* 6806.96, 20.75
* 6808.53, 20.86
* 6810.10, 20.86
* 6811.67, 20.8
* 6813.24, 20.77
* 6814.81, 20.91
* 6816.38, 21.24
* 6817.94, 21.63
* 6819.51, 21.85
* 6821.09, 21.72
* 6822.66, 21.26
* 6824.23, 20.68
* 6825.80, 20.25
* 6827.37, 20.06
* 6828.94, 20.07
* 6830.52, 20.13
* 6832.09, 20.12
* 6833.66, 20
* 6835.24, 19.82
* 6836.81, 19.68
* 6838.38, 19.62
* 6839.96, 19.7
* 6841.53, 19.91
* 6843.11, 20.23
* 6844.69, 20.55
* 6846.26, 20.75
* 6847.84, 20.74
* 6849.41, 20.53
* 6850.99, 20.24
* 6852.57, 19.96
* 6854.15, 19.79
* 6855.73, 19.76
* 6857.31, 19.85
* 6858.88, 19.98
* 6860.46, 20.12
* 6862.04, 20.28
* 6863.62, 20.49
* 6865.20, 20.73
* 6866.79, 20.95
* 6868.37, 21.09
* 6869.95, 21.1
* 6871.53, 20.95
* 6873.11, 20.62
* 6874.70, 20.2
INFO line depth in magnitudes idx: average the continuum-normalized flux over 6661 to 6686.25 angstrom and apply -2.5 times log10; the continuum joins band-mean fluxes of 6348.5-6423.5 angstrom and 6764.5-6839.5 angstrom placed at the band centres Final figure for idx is 0.04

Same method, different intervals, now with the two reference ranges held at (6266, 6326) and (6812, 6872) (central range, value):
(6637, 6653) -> 0.19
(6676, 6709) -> 0.05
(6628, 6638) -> 0.15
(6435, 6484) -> -0.03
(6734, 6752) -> 0.06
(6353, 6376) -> -0.02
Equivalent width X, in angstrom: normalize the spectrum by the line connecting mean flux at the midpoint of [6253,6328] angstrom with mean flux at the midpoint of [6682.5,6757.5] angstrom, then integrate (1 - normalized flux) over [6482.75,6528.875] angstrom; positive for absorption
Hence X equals -1.67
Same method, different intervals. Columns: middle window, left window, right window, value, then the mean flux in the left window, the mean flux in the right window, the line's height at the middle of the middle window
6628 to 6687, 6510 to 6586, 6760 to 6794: 5.4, 20.5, 19.6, 20.1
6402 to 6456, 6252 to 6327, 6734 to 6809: -0.5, 19.3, 19.7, 19.4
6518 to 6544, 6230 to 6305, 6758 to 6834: -0.5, 19.3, 20.2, 19.7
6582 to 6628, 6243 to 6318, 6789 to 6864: 0.7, 19.5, 20.4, 20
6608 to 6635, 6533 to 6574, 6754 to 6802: 2.0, 20.9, 19.8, 20.5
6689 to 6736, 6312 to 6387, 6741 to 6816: 0.6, 19.3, 19.9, 19.8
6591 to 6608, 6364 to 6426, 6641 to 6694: -0.8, 19.6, 18.7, 18.9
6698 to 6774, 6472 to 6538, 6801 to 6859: 3.1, 20.1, 20.4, 20.3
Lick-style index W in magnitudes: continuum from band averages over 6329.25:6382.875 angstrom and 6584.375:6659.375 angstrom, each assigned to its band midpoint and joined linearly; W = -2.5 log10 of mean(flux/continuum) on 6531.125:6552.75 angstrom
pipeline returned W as -0.09 mag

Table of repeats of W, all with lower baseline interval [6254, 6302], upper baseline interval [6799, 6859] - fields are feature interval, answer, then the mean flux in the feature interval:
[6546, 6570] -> -0.07 mag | 21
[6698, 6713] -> 0.05 mag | 19.2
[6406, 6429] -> 0.00 mag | 19.5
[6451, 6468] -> -0.06 mag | 20.7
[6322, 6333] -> 0.01 mag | 19.1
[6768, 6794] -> 0.04 mag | 19.6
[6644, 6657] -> 0.13 mag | 17.8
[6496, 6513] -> -0.05 mag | 20.6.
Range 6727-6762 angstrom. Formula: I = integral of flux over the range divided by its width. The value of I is 19.3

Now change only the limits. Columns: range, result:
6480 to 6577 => 20.4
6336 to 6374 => 19.4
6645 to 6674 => 18.6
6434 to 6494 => 20.1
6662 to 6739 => 19.4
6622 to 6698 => 18.5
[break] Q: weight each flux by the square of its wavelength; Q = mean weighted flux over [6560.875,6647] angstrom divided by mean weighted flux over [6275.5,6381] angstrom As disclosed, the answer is 1.1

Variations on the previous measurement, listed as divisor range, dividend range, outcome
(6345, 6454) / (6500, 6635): 1.08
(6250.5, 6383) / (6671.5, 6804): 1.15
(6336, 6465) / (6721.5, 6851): 1.14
